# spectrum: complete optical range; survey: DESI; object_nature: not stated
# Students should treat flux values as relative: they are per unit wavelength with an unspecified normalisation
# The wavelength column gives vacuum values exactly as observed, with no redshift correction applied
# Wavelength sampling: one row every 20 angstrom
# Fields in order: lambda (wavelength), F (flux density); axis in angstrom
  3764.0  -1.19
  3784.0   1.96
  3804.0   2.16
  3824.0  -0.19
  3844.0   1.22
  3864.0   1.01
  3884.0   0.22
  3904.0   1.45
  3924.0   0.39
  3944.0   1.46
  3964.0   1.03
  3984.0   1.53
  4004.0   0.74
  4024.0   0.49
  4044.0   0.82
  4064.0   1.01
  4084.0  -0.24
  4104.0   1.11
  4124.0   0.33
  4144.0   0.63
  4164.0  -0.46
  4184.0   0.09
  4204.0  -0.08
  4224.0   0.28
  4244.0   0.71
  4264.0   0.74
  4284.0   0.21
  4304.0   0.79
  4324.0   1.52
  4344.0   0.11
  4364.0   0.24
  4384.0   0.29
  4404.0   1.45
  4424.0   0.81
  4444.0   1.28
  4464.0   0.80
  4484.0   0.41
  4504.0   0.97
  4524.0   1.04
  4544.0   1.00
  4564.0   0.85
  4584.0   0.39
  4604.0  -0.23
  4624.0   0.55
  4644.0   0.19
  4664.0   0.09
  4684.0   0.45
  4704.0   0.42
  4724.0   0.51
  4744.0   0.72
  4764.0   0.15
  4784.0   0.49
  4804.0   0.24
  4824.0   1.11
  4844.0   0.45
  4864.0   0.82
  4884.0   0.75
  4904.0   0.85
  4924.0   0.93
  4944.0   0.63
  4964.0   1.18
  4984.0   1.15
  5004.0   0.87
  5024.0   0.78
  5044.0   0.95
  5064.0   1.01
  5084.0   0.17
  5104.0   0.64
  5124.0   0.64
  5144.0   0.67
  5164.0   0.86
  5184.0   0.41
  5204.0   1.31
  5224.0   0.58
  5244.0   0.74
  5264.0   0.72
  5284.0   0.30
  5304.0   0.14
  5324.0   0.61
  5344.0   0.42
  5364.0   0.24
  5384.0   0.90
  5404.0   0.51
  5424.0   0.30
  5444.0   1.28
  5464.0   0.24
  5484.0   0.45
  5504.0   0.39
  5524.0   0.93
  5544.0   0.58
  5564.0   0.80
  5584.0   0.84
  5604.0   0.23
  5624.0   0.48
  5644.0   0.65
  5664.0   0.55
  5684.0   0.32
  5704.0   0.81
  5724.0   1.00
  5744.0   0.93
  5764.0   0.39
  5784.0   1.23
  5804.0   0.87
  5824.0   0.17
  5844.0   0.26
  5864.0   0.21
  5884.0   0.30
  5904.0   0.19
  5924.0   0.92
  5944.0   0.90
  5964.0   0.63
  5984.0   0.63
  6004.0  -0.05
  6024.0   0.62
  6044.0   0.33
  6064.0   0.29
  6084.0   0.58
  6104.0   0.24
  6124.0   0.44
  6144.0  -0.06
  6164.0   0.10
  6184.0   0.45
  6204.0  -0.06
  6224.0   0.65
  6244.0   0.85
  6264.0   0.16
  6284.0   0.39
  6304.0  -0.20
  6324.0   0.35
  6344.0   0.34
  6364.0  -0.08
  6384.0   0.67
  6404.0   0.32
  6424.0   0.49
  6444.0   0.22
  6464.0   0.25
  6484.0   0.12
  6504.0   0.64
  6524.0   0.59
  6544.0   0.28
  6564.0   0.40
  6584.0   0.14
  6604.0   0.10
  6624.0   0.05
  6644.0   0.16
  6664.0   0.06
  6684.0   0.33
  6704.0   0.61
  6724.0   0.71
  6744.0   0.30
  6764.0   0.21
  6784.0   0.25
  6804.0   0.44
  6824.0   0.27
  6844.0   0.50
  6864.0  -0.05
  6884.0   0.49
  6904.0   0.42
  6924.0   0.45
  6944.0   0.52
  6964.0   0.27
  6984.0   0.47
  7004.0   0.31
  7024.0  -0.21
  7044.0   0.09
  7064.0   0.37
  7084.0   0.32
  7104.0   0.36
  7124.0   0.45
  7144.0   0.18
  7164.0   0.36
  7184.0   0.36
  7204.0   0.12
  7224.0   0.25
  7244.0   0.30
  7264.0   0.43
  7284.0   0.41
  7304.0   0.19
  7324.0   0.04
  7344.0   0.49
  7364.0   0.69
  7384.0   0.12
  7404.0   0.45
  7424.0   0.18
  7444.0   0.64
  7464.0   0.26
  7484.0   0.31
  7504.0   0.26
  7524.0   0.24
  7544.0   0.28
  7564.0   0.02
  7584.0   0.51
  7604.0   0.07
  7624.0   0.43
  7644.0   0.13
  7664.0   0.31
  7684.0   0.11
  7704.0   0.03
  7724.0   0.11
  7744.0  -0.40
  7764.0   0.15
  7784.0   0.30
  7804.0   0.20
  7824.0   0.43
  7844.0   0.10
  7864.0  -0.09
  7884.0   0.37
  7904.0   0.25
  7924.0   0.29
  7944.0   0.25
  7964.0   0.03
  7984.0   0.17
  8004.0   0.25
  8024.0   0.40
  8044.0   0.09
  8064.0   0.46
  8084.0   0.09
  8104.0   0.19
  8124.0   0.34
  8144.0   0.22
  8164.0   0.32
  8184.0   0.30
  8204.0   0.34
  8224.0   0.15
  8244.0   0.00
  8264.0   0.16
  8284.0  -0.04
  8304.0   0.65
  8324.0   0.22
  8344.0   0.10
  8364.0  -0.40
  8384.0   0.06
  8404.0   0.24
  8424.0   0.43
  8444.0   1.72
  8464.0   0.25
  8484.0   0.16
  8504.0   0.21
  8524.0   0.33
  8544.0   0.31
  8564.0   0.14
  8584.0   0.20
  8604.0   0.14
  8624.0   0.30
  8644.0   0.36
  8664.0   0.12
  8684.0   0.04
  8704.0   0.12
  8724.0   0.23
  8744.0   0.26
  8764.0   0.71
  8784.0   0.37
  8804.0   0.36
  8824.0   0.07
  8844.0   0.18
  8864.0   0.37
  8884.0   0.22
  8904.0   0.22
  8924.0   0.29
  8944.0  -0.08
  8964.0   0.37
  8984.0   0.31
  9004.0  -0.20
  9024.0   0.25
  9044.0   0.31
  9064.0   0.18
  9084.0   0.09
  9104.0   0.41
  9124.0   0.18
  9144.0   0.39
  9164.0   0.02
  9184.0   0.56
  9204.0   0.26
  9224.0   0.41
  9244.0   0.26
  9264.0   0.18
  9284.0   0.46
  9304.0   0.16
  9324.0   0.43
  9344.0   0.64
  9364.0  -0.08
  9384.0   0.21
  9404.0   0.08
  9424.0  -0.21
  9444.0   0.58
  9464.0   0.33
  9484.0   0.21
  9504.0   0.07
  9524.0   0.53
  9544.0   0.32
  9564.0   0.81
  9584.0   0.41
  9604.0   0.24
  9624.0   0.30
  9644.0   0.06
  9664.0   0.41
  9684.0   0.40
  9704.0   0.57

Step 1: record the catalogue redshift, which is 1.26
